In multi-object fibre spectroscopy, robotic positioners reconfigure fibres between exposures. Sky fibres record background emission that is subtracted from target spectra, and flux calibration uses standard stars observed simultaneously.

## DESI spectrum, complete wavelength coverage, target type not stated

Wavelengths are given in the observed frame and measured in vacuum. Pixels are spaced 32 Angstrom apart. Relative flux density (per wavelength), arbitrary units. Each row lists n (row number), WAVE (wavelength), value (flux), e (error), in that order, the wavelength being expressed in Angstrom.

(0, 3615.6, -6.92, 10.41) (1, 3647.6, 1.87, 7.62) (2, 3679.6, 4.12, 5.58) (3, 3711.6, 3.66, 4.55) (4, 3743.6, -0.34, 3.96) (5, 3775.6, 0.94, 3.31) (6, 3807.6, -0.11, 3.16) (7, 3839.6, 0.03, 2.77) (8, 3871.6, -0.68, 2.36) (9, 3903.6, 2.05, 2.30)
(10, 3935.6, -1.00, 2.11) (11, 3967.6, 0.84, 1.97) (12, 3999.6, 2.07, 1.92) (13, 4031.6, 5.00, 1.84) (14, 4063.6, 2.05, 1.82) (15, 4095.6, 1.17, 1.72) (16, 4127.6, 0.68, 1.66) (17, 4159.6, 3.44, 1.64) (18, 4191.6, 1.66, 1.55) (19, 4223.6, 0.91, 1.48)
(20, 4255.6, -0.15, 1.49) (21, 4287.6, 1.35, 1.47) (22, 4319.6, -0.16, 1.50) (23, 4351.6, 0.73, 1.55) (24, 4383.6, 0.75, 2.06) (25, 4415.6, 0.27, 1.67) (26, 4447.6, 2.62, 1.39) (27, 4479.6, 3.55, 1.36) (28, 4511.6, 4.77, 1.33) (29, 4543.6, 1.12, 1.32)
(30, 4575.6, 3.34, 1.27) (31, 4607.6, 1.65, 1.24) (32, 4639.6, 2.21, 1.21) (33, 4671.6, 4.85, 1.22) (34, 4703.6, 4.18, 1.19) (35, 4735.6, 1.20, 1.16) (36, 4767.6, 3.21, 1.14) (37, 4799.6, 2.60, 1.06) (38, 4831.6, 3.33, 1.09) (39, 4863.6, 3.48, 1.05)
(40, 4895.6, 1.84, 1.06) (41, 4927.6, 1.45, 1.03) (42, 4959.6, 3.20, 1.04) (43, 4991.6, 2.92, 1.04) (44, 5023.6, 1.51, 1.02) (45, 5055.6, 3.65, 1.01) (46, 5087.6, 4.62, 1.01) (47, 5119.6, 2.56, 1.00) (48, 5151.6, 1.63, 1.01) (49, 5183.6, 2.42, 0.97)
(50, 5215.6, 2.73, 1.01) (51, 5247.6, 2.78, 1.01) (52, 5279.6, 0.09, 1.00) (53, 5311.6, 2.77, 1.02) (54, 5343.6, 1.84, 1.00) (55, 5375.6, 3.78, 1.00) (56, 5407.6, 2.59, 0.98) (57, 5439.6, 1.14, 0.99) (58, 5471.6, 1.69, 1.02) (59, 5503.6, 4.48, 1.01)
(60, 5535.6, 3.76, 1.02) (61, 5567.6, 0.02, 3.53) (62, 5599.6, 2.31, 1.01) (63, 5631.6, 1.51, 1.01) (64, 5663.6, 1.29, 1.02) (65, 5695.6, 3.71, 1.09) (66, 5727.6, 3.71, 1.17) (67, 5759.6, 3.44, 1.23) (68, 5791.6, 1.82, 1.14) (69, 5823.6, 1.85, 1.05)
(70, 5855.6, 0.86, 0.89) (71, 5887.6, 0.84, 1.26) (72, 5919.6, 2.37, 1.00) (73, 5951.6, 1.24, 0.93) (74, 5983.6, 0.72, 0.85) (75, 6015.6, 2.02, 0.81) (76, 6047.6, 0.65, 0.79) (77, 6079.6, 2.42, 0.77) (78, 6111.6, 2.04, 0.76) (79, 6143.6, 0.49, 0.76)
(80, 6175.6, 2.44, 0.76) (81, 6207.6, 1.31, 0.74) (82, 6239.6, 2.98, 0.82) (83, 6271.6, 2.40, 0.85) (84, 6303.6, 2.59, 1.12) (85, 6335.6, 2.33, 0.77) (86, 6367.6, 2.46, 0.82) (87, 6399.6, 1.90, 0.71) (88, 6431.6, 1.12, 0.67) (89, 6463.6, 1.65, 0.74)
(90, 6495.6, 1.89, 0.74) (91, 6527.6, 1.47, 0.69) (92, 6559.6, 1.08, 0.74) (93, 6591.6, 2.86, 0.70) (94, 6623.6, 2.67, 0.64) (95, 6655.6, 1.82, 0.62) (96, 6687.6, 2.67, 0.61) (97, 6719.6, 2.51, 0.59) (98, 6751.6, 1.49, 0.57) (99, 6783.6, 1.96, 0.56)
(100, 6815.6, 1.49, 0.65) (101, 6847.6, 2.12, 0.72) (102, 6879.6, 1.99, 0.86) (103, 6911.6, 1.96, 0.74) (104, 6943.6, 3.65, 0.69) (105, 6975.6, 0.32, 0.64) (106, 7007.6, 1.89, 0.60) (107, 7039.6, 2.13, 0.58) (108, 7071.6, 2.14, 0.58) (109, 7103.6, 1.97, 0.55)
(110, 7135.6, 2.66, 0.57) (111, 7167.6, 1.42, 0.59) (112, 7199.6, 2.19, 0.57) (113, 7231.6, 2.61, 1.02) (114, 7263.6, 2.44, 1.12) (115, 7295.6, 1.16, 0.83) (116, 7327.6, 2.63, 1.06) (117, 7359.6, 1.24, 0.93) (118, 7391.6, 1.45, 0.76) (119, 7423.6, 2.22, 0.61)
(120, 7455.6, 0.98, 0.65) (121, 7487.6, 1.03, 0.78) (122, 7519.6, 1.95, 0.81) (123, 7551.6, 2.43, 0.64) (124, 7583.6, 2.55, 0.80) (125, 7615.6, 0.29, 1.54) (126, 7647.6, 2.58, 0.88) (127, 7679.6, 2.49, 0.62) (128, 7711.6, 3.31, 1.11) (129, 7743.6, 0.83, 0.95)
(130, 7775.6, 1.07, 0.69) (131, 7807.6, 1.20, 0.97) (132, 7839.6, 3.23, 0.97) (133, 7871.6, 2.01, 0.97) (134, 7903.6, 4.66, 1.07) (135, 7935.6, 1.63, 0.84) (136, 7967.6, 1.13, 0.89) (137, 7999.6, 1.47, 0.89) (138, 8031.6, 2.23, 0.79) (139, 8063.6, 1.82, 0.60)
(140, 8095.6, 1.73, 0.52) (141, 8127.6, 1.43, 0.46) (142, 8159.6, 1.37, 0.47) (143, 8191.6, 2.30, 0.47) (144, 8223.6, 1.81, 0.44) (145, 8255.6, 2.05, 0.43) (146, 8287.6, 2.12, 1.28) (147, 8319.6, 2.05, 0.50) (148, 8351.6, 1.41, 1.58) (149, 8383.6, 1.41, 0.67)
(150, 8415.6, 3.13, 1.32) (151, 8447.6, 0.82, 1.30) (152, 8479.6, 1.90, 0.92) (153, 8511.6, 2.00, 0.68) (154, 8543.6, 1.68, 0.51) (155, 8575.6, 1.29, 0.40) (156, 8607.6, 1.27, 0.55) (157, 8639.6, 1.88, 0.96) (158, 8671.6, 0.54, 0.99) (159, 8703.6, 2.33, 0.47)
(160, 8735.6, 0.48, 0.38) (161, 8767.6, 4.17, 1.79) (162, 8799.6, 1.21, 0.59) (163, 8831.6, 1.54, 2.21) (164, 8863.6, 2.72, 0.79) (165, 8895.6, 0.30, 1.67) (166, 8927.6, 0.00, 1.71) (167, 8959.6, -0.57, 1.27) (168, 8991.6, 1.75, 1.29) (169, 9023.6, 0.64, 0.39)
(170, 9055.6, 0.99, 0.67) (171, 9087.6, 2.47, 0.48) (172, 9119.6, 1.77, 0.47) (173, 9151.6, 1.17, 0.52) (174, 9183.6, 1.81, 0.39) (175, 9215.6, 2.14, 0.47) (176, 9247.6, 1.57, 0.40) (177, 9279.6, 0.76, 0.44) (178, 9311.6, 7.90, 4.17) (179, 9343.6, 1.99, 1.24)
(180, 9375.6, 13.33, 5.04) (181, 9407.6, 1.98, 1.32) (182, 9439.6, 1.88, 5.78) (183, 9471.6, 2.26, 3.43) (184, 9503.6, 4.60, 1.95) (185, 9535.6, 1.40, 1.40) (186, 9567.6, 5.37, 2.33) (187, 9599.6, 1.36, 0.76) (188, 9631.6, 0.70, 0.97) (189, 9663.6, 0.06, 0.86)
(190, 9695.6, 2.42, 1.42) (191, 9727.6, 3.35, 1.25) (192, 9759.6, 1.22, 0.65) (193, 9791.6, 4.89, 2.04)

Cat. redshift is 0.20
